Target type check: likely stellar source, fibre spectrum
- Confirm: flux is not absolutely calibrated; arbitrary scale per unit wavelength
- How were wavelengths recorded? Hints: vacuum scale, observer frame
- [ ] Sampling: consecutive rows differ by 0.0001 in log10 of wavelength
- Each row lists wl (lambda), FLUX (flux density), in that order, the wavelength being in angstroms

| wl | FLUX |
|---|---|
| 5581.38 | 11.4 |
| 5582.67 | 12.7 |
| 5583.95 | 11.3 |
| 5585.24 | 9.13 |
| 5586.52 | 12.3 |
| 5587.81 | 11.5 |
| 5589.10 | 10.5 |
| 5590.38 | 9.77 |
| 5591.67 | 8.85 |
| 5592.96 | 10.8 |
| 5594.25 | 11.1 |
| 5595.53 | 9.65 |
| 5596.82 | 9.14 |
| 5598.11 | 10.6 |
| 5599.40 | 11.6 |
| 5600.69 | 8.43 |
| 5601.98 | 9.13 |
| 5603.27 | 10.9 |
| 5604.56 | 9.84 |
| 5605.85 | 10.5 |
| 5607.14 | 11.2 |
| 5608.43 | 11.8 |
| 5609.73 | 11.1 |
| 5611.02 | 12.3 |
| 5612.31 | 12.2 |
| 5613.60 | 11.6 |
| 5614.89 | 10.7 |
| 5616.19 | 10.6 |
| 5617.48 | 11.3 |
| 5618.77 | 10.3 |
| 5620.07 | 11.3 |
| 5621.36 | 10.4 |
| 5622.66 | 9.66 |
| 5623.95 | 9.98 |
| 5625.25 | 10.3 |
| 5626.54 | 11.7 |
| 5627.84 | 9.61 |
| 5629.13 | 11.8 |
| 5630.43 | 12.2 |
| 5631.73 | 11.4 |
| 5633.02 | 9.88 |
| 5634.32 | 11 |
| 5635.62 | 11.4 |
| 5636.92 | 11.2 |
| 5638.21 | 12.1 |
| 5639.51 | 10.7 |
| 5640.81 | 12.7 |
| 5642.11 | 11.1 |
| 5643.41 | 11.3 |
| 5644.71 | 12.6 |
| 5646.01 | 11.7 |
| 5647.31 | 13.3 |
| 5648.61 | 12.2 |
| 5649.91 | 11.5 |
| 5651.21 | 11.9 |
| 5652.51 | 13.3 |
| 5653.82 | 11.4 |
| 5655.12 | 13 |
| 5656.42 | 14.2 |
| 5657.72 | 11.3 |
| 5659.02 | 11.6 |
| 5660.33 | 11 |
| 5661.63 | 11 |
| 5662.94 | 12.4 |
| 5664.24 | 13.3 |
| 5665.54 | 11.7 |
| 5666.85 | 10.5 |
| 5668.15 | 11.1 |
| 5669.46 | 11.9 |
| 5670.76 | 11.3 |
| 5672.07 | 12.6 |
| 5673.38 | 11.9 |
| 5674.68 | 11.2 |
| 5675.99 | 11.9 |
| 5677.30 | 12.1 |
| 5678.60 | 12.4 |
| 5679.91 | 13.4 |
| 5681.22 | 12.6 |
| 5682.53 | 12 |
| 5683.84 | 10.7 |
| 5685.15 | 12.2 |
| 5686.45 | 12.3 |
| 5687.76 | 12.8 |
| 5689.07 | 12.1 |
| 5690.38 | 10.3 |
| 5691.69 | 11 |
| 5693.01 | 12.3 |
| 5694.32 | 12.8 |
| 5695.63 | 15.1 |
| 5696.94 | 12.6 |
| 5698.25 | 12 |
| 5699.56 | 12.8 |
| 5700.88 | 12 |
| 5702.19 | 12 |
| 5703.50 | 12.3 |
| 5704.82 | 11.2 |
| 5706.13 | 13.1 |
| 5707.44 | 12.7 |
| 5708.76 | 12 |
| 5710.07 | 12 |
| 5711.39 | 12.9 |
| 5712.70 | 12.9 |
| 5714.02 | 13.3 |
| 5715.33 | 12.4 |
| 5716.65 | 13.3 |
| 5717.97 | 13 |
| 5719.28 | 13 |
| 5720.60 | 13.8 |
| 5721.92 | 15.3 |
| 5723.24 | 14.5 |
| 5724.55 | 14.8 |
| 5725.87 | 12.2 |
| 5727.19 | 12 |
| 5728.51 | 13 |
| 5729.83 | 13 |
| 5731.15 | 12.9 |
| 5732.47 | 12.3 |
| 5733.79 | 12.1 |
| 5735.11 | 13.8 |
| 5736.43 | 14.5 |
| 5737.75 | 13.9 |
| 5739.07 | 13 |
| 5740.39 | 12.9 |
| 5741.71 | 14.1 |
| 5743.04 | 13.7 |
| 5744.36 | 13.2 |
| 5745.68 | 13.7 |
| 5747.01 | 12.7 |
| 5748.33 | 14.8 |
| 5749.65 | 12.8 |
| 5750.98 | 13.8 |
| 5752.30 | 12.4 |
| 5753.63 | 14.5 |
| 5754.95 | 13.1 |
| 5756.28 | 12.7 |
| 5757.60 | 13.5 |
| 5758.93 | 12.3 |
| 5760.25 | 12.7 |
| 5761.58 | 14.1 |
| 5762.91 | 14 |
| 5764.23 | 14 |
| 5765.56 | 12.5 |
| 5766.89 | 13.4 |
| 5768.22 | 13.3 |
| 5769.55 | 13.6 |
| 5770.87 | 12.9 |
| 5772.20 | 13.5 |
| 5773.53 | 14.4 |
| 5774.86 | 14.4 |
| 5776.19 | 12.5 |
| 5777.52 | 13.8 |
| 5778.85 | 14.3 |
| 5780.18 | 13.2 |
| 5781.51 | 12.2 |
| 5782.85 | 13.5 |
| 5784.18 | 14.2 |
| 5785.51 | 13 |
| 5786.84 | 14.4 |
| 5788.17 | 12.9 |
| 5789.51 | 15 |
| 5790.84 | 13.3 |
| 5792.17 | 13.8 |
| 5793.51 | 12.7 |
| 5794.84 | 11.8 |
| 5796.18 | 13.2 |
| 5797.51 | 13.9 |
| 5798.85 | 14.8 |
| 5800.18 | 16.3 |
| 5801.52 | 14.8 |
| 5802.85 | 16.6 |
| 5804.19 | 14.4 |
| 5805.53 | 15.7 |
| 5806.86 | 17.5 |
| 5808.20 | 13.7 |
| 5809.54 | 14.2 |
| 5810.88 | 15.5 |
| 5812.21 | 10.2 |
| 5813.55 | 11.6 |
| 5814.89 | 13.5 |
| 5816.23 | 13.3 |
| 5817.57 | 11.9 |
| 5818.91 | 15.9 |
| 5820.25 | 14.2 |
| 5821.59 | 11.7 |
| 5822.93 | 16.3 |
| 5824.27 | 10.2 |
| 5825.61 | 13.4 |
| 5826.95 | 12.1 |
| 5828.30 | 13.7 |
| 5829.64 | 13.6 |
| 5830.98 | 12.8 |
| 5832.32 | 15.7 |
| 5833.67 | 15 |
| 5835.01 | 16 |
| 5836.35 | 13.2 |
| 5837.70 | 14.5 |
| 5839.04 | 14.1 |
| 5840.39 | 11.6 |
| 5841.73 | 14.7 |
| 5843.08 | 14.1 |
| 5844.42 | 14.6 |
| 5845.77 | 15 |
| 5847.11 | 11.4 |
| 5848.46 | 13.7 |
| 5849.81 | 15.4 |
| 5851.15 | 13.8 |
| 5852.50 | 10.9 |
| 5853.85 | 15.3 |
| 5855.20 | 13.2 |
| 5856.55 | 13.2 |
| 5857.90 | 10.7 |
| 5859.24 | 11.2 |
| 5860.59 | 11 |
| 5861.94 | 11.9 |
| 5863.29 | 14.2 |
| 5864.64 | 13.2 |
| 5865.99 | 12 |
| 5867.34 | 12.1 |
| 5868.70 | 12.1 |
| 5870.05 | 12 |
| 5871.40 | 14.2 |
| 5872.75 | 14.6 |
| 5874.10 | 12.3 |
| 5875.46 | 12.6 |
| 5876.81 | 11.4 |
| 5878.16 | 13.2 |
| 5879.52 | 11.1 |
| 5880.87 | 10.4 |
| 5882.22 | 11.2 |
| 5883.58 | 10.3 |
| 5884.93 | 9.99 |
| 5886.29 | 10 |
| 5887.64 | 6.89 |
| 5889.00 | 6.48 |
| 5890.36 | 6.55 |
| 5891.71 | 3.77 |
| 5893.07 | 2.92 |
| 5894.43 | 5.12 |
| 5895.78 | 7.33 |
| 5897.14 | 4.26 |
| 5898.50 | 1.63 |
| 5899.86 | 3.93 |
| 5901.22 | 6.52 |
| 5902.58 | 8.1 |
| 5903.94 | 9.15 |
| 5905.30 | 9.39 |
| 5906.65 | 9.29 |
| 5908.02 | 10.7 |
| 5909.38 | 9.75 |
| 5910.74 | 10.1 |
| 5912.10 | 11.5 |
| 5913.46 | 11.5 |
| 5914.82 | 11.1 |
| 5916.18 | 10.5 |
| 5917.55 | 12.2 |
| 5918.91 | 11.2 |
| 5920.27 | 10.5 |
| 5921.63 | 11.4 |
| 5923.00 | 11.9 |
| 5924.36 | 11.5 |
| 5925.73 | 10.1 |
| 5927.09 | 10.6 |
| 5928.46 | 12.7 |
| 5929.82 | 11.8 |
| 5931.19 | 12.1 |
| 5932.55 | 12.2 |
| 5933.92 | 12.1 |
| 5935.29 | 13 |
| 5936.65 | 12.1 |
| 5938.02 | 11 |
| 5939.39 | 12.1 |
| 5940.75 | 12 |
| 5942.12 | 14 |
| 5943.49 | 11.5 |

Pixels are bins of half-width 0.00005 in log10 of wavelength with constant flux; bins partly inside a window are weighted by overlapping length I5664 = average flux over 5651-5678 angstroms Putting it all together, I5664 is 11.9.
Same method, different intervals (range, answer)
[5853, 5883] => 12.4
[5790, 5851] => 13.9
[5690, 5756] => 13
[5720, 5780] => 13.4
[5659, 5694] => 11.8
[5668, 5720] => 12.3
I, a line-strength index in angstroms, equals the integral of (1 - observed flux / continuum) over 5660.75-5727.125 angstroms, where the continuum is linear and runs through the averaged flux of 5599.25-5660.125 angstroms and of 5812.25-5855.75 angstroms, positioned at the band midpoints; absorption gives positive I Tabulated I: -2.1 angstroms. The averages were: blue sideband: 11.3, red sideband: 13.6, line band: 12.4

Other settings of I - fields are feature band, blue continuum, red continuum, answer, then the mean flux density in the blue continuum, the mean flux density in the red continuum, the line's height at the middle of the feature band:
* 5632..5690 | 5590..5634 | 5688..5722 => -1.2 angstroms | 10.6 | 12.6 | 11.7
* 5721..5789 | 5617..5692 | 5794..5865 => -3.3 angstroms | 11.6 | 13.7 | 12.8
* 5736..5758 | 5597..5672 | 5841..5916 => -5.0 angstroms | 11.3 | 10.6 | 11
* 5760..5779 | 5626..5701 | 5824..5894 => -2.5 angstroms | 11.9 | 12.1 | 12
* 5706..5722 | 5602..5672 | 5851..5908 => -2.9 angstroms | 11.4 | 9.95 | 11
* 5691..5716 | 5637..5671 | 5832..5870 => -0.5 angstroms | 11.9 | 13.3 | 12.3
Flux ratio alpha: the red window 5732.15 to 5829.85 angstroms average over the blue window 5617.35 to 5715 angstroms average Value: 1.15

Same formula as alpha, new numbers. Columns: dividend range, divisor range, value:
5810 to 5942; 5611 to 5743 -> 0.95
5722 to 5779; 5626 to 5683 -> 1.13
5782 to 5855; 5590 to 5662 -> 1.24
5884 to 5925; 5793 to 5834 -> 0.61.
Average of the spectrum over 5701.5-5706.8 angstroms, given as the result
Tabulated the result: 12.2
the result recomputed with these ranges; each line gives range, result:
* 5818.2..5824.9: 13.7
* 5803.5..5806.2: 15.1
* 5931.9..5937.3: 12.4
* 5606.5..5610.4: 11.4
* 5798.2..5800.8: 15.6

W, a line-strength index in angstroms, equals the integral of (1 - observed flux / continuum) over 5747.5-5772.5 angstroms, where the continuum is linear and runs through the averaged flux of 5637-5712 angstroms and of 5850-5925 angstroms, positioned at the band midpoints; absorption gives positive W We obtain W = -4.4 angstroms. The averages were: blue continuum 12.1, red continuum 10.3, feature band 13.4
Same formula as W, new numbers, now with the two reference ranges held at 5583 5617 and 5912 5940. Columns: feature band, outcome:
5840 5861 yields -3.3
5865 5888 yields -0.4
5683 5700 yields -2.0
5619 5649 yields -1.4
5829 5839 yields -2.7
